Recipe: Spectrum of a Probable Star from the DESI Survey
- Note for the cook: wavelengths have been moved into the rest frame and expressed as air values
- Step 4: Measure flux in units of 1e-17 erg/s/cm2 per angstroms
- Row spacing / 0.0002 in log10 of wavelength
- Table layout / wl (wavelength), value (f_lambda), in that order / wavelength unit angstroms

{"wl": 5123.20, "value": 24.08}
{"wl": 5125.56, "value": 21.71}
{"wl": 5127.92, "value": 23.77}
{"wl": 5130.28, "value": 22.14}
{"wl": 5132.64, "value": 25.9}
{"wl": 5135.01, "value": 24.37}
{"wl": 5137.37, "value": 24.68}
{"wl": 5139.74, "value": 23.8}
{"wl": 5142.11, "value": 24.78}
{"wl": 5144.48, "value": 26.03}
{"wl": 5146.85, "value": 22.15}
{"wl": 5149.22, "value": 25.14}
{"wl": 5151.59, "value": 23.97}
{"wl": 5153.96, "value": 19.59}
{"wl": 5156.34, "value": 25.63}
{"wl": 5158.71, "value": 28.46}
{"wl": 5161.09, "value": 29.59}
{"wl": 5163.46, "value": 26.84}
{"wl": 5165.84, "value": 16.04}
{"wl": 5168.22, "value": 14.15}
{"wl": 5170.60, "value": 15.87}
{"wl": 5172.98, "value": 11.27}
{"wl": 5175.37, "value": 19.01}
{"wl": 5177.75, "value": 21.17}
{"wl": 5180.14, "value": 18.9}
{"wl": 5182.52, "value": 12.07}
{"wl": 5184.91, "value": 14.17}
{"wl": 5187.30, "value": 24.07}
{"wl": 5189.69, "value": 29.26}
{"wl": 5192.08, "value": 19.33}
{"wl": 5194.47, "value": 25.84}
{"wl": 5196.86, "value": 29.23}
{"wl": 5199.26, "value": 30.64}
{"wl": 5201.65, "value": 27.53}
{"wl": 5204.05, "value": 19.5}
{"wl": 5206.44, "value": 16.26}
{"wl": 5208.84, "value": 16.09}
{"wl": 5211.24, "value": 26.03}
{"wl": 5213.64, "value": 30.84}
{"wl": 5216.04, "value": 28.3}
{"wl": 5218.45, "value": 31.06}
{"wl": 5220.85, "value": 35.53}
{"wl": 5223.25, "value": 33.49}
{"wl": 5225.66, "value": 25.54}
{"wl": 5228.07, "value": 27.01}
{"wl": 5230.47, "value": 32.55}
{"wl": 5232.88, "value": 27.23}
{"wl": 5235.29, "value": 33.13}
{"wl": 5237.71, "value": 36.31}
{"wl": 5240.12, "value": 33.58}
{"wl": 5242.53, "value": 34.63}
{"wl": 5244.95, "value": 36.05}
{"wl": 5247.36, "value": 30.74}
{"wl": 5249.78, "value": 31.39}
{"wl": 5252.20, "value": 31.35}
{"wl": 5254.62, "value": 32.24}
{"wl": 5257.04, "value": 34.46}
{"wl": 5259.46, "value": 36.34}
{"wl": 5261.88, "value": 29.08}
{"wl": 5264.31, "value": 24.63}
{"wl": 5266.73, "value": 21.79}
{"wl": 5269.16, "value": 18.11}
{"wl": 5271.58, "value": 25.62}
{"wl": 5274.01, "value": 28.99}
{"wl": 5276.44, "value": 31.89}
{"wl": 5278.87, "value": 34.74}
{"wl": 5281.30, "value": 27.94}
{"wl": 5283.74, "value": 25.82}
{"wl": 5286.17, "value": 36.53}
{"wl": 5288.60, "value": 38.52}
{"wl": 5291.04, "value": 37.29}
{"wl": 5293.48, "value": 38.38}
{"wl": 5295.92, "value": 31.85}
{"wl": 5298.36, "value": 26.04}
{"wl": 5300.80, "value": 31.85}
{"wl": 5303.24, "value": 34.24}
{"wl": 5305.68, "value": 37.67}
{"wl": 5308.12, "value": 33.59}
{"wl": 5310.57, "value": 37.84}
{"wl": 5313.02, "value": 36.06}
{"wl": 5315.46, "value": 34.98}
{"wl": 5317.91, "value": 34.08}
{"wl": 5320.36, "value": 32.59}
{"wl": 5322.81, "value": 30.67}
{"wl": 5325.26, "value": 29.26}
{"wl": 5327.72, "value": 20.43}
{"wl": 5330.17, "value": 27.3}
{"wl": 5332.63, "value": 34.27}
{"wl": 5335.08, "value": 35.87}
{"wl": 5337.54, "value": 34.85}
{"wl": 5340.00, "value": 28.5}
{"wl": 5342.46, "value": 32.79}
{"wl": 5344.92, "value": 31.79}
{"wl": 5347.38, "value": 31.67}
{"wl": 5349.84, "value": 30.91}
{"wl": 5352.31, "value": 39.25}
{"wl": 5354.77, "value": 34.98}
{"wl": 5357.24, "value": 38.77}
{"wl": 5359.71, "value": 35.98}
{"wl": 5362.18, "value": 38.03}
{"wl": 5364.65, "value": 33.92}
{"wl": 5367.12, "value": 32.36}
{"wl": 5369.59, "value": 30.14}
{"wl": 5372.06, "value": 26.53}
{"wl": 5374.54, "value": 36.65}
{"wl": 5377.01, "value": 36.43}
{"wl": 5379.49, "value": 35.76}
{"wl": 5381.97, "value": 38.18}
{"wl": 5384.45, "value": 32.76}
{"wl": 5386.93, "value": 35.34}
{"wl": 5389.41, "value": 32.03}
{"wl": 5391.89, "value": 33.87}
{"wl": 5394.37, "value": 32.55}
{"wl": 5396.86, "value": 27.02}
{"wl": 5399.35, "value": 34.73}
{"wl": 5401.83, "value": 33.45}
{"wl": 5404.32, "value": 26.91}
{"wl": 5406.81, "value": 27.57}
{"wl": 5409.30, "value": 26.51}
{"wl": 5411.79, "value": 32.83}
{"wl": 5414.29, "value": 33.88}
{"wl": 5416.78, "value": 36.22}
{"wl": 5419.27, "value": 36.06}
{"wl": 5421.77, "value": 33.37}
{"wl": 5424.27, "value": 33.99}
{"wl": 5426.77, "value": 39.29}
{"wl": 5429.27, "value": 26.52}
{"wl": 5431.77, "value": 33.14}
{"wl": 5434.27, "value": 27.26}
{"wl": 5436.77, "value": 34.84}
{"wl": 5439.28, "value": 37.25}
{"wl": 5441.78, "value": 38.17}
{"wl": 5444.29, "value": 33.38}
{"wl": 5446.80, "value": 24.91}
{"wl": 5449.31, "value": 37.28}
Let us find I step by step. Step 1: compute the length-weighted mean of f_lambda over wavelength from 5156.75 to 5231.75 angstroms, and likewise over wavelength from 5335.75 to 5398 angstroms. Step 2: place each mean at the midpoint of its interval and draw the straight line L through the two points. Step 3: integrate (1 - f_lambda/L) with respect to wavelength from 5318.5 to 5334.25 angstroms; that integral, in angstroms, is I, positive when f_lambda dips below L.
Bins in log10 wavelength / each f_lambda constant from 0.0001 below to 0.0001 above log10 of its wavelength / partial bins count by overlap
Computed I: 0.9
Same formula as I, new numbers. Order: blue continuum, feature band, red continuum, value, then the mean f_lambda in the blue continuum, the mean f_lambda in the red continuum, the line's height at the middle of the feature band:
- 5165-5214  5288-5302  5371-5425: -3.64 angstroms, 20.7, 32.9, 26.8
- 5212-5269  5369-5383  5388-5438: -0.97 angstroms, 30.9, 32.1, 31.9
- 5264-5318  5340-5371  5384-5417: -2.19 angstroms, 31.8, 31.7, 31.7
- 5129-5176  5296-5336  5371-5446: -4.16 angstroms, 22.5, 33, 29.2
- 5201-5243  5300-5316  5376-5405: -2.22 angstroms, 28.5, 33.3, 31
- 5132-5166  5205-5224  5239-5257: 2.08 angstroms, 24.7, 33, 30.2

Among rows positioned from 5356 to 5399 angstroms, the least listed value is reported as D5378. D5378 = 26.53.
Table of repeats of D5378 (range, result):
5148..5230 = 11.27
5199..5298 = 16.09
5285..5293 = 36.53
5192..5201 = 19.33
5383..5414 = 26.51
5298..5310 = 26.04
